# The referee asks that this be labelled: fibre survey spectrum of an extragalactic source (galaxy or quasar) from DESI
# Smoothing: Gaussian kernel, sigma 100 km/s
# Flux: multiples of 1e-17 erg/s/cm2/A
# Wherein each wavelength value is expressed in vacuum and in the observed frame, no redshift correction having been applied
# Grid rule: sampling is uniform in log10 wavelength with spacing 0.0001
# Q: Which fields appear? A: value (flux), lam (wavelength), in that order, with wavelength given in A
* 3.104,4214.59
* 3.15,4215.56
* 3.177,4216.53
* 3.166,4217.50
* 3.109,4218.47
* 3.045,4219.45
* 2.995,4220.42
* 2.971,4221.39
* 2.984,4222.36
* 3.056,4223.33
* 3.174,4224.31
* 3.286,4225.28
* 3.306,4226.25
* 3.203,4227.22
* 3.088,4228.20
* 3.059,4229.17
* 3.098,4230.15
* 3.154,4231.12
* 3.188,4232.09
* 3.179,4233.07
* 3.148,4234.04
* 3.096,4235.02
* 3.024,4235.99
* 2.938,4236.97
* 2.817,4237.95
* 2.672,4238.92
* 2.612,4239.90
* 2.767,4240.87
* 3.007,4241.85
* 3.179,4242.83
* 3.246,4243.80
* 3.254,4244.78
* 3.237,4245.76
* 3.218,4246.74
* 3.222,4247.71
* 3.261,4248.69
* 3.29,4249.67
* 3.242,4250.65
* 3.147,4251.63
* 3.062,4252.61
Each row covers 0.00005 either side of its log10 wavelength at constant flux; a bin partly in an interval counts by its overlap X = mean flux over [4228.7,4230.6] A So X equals 3.07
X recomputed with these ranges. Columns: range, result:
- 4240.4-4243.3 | 2.98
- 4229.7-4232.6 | 3.15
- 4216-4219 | 3.14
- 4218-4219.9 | 3.06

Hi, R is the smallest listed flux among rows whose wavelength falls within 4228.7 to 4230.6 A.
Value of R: 3.059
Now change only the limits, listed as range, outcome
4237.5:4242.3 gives 2.612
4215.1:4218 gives 3.15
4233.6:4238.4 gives 2.817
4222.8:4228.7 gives 3.056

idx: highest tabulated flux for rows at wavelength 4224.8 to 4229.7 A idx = 3.306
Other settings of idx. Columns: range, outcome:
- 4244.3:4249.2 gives 3.261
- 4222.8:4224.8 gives 3.174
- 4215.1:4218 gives 3.177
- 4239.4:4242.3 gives 3.007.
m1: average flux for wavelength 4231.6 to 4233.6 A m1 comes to 3.19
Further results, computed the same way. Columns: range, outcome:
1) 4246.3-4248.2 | 3.23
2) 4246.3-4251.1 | 3.25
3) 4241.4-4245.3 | 3.17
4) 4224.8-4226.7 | 3.3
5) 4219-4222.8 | 3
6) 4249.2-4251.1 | 3.26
